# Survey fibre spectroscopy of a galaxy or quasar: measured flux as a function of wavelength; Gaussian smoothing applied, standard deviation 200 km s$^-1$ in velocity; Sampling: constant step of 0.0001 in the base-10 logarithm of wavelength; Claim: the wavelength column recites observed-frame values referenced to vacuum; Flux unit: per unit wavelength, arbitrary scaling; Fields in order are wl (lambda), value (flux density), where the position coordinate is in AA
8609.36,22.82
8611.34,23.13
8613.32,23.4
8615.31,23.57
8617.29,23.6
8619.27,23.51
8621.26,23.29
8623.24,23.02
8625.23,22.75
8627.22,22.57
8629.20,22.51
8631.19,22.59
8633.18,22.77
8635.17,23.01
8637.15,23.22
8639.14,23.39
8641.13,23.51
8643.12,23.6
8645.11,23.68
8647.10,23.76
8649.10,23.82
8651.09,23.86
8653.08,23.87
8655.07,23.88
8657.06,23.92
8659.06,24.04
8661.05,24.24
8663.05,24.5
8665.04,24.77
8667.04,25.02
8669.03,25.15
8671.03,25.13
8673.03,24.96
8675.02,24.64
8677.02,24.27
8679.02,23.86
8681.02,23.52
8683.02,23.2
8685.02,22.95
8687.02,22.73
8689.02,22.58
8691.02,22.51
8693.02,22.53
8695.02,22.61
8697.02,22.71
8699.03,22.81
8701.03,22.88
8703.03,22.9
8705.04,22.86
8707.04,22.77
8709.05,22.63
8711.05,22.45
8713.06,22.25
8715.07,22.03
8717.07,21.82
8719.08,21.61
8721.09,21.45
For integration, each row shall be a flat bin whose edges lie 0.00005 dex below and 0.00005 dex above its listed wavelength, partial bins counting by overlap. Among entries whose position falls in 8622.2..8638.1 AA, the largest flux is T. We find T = 23.22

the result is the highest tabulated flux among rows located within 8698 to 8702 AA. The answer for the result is 22.88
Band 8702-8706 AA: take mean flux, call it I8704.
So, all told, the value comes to 22.9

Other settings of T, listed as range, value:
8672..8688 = 24.96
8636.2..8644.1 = 23.6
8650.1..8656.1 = 23.88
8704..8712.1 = 22.86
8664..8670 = 25.15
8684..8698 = 22.95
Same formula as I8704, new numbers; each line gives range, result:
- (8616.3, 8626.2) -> 23.2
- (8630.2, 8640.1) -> 23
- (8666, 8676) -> 25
